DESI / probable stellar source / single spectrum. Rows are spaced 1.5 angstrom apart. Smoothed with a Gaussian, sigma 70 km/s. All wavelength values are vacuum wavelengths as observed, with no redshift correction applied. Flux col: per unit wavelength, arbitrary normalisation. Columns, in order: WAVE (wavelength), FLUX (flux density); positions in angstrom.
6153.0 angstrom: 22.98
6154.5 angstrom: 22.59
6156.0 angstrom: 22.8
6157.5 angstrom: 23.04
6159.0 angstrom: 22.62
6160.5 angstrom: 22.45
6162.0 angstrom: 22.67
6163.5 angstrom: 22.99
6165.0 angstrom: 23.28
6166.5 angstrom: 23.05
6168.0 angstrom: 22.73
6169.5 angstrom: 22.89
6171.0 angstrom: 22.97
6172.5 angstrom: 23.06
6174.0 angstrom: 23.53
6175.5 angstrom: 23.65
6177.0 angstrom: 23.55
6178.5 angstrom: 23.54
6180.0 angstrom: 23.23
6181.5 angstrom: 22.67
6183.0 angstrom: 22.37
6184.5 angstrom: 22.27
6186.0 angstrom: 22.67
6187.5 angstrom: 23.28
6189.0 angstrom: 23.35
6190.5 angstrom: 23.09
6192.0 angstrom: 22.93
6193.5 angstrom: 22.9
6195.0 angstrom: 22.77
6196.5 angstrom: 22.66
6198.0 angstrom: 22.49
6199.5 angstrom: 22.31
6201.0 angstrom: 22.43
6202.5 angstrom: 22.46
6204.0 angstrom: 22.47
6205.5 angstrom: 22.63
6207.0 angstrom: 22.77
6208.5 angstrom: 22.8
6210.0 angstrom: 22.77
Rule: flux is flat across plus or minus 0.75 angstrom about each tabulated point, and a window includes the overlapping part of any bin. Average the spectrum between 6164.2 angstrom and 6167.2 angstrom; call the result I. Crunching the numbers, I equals 23.2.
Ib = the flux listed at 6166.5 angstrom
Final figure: 23.05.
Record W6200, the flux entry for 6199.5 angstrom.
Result 22.31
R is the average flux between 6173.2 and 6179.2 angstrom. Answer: 23.6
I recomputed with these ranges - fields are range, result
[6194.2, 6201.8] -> 22.5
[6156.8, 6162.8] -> 22.7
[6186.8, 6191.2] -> 23.2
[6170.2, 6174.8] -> 23.2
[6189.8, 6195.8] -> 22.9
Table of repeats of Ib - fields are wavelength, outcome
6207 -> 22.77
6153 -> 22.98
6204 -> 22.47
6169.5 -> 22.89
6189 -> 23.35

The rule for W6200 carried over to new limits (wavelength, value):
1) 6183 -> 22.37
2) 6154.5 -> 22.59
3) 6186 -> 22.67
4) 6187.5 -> 23.28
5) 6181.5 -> 22.67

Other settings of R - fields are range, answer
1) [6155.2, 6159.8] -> 22.8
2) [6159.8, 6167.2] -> 22.9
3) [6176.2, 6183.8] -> 23.1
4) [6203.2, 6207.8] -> 22.6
